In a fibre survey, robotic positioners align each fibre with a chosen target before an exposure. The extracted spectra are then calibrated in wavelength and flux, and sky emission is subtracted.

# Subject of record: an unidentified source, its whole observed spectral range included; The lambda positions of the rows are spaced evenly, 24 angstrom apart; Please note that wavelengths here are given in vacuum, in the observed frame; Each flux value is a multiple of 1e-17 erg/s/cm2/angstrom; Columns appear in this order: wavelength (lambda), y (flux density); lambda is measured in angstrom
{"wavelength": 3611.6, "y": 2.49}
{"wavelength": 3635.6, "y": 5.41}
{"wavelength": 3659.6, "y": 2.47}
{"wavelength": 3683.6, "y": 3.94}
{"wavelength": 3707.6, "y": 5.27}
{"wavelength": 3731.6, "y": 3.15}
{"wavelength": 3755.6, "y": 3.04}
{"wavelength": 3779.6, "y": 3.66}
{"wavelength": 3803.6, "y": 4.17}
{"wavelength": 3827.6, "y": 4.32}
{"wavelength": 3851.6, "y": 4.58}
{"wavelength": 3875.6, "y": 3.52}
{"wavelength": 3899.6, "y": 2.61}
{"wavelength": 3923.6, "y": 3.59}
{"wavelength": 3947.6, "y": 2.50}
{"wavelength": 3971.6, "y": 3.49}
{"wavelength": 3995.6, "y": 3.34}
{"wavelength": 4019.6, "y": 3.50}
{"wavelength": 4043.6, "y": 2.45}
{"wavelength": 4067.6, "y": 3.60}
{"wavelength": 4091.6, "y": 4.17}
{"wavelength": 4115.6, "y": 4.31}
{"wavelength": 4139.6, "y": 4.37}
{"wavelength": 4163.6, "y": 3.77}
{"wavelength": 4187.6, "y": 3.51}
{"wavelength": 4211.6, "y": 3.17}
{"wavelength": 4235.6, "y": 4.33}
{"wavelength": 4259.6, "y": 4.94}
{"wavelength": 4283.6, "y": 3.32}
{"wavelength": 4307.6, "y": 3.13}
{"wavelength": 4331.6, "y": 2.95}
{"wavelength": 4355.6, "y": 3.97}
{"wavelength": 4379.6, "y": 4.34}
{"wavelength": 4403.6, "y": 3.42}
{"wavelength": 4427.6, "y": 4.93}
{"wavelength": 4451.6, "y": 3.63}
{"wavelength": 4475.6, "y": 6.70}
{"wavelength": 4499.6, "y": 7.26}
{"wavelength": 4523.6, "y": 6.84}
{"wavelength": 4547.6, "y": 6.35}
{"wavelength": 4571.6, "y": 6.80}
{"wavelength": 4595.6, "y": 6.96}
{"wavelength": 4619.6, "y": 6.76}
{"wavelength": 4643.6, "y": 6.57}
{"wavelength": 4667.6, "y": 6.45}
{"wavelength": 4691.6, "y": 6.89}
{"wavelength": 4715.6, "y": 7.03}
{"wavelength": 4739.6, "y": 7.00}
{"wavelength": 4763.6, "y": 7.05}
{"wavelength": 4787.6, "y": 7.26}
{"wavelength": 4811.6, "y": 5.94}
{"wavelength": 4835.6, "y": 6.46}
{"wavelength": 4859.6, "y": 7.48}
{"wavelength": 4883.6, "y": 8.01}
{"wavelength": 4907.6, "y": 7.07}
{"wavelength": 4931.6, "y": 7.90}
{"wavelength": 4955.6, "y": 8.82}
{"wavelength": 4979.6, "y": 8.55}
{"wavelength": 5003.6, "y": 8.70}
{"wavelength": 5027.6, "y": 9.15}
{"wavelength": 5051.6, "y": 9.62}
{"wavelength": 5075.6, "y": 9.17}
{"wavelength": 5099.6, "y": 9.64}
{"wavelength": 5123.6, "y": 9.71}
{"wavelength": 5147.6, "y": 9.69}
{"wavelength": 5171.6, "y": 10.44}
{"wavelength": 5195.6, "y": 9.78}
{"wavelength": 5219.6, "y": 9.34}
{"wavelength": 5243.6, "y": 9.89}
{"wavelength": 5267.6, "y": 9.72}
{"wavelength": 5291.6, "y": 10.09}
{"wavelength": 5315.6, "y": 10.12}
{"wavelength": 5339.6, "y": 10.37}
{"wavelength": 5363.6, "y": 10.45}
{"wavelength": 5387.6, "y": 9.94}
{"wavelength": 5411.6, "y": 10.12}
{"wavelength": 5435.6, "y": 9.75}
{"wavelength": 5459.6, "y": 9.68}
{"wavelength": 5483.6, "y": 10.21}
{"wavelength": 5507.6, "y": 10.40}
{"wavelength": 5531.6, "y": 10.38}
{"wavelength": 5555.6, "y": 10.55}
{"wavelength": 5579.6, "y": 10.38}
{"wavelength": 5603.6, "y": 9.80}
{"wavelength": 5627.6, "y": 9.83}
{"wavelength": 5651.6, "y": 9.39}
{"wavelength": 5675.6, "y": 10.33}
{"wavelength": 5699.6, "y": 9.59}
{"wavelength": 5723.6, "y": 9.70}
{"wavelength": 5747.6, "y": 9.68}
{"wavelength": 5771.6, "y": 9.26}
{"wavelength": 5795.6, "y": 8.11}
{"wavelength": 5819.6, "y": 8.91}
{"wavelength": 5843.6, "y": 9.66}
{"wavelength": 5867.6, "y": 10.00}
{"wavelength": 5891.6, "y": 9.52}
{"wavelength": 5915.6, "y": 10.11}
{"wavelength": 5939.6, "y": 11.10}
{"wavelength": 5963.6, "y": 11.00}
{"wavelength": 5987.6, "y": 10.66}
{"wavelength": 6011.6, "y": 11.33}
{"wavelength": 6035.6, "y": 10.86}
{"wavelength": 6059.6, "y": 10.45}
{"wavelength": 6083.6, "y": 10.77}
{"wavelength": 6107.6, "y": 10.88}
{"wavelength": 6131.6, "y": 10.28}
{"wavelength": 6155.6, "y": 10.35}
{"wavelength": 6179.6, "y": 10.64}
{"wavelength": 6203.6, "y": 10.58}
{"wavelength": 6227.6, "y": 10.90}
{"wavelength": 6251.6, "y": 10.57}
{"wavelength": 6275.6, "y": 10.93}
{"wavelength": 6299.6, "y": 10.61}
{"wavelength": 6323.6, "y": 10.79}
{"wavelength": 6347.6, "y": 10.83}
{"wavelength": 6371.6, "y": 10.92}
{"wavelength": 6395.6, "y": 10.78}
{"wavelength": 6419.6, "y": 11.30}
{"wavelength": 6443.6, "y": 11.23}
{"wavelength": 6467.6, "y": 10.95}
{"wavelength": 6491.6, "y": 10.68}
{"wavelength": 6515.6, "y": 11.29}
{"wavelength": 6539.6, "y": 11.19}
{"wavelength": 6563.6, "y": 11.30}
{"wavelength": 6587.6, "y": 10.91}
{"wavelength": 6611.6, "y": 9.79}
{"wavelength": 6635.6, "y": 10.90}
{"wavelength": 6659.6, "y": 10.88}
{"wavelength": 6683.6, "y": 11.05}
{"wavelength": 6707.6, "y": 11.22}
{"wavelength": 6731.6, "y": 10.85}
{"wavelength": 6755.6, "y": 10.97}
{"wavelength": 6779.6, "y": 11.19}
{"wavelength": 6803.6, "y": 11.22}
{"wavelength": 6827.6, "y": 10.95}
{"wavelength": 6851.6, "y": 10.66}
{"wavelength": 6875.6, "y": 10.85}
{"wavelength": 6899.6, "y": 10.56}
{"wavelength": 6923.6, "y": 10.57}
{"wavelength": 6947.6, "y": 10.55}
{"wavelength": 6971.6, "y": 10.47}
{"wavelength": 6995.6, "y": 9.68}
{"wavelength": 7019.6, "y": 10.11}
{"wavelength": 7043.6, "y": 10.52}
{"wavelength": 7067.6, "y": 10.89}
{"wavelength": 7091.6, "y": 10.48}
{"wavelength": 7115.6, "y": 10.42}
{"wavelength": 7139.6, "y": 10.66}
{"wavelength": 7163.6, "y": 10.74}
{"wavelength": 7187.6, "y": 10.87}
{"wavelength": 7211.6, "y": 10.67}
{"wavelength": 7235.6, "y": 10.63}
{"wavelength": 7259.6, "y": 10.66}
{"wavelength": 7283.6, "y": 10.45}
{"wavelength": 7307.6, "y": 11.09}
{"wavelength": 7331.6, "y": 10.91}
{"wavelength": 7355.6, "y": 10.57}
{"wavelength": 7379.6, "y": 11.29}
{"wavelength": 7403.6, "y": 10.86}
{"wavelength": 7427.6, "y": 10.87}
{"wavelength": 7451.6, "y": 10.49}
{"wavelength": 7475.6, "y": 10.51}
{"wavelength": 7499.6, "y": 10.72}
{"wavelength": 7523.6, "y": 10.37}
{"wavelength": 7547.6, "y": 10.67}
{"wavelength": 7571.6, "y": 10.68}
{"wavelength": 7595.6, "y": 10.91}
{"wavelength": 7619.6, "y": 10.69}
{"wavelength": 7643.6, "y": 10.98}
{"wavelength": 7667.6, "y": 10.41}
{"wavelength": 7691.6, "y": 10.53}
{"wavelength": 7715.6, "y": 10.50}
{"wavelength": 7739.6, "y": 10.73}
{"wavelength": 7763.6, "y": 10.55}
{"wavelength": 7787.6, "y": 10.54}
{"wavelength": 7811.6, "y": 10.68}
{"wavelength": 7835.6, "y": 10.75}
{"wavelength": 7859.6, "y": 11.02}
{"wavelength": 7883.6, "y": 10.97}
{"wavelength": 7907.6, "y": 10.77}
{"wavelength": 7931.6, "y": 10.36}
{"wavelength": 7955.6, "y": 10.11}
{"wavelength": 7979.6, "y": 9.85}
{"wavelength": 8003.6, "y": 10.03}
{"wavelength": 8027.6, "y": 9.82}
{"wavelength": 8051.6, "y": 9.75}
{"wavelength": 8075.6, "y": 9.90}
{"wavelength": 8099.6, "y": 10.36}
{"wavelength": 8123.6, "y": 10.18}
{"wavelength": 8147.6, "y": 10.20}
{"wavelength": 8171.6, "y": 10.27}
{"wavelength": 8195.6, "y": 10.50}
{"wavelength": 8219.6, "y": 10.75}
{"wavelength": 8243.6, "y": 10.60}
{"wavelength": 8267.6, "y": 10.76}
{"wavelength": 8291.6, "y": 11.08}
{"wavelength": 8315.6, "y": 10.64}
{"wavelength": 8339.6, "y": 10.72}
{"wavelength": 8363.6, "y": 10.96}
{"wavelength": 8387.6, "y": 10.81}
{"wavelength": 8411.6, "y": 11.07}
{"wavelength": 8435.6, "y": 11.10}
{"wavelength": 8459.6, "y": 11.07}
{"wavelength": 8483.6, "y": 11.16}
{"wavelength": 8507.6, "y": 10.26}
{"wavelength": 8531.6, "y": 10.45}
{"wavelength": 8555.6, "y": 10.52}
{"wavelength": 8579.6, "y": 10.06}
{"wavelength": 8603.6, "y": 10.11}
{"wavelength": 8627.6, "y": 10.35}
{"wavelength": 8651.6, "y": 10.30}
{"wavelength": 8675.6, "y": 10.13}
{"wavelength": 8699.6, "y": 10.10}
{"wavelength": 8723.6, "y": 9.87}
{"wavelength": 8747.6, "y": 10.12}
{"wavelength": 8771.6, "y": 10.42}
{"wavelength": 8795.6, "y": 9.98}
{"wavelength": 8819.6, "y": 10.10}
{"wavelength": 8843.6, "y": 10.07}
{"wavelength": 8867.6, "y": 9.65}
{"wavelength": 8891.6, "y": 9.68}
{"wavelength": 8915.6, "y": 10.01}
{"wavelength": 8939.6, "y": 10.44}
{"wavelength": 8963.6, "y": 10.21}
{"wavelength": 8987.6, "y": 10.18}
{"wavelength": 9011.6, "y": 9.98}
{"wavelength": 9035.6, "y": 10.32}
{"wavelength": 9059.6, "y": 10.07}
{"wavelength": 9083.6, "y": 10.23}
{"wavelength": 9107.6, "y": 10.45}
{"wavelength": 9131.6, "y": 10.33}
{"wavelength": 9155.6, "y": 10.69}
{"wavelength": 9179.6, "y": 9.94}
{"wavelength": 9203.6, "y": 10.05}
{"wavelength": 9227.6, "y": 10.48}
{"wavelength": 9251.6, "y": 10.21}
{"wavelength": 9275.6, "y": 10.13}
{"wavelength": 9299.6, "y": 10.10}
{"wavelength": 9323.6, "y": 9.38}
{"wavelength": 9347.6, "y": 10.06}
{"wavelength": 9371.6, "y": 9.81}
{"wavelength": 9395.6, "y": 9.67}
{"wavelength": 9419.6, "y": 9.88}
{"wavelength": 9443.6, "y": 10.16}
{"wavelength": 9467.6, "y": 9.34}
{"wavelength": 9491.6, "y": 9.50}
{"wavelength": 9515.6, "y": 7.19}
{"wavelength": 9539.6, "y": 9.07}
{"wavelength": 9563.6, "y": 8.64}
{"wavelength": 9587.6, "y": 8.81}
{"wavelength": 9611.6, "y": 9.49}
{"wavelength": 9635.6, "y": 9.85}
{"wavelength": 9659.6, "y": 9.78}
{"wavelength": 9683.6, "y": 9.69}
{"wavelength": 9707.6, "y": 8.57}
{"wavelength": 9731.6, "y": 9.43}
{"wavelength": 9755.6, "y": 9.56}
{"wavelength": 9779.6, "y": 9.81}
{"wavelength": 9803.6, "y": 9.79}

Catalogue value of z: 0.12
